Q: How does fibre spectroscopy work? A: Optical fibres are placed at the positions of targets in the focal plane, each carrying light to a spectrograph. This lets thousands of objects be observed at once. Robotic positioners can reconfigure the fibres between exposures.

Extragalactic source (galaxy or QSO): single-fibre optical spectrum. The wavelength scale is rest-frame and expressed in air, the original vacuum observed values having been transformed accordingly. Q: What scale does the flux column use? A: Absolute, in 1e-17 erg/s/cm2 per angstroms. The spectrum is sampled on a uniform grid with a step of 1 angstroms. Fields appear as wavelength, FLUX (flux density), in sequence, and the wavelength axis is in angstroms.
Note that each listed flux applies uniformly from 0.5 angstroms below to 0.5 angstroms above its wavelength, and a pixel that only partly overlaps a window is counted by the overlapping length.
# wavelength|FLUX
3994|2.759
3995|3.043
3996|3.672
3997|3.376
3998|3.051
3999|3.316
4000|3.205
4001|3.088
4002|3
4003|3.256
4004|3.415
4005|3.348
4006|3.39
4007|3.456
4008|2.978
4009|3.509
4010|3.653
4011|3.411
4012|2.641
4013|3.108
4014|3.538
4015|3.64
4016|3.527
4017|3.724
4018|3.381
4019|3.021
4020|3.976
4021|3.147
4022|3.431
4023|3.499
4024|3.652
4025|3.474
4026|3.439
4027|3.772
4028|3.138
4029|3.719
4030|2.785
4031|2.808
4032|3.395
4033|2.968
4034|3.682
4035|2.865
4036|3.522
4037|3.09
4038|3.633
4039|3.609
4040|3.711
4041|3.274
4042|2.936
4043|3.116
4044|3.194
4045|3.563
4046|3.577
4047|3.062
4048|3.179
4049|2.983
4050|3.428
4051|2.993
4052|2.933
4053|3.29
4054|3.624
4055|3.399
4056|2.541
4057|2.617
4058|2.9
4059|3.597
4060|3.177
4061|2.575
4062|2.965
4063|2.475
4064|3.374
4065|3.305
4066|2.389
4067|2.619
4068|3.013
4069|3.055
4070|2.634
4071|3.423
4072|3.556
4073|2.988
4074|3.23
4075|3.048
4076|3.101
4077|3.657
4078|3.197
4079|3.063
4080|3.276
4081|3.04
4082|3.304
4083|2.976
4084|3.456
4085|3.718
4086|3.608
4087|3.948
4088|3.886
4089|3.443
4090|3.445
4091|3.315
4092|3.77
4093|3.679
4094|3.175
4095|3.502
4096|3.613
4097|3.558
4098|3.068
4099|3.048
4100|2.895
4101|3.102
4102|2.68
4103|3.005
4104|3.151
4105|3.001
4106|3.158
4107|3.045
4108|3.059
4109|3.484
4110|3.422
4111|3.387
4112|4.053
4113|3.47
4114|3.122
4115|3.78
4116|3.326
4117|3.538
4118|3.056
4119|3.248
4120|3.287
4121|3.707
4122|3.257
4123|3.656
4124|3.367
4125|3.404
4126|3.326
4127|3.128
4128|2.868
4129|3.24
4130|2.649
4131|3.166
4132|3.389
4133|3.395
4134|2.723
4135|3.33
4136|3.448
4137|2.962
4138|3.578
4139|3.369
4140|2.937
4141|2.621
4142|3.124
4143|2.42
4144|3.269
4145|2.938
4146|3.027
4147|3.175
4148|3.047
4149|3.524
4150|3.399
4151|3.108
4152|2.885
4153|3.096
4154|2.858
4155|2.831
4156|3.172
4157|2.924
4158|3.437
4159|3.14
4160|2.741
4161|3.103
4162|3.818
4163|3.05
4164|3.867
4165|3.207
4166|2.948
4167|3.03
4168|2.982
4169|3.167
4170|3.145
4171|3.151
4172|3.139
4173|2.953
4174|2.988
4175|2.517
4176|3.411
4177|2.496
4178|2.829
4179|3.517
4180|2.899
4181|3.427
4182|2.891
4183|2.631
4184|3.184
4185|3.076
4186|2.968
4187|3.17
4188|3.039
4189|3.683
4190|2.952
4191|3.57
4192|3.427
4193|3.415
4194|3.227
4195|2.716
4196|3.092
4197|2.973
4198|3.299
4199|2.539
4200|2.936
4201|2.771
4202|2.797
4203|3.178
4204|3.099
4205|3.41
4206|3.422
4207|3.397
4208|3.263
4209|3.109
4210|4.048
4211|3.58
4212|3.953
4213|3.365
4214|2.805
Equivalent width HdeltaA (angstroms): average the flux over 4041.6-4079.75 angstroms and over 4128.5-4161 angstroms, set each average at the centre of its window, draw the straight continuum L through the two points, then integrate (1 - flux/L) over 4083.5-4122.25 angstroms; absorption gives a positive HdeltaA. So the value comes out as -3.4 angstroms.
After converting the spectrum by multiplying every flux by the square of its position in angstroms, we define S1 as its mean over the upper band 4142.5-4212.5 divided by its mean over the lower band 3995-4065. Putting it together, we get 1.0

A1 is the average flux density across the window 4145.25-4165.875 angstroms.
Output 3.16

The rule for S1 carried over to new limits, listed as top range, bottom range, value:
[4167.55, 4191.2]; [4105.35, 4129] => 0.94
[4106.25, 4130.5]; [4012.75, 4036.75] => 1.03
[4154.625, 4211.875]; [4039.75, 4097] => 1.03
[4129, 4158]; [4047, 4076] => 1.06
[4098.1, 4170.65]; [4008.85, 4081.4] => 1.03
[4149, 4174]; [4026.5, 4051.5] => 1.02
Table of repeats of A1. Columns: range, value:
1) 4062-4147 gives 3.23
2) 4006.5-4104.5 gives 3.26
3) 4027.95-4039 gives 3.26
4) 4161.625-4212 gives 3.15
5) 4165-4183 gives 3.02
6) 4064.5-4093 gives 3.27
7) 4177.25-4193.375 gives 3.16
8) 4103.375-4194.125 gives 3.18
